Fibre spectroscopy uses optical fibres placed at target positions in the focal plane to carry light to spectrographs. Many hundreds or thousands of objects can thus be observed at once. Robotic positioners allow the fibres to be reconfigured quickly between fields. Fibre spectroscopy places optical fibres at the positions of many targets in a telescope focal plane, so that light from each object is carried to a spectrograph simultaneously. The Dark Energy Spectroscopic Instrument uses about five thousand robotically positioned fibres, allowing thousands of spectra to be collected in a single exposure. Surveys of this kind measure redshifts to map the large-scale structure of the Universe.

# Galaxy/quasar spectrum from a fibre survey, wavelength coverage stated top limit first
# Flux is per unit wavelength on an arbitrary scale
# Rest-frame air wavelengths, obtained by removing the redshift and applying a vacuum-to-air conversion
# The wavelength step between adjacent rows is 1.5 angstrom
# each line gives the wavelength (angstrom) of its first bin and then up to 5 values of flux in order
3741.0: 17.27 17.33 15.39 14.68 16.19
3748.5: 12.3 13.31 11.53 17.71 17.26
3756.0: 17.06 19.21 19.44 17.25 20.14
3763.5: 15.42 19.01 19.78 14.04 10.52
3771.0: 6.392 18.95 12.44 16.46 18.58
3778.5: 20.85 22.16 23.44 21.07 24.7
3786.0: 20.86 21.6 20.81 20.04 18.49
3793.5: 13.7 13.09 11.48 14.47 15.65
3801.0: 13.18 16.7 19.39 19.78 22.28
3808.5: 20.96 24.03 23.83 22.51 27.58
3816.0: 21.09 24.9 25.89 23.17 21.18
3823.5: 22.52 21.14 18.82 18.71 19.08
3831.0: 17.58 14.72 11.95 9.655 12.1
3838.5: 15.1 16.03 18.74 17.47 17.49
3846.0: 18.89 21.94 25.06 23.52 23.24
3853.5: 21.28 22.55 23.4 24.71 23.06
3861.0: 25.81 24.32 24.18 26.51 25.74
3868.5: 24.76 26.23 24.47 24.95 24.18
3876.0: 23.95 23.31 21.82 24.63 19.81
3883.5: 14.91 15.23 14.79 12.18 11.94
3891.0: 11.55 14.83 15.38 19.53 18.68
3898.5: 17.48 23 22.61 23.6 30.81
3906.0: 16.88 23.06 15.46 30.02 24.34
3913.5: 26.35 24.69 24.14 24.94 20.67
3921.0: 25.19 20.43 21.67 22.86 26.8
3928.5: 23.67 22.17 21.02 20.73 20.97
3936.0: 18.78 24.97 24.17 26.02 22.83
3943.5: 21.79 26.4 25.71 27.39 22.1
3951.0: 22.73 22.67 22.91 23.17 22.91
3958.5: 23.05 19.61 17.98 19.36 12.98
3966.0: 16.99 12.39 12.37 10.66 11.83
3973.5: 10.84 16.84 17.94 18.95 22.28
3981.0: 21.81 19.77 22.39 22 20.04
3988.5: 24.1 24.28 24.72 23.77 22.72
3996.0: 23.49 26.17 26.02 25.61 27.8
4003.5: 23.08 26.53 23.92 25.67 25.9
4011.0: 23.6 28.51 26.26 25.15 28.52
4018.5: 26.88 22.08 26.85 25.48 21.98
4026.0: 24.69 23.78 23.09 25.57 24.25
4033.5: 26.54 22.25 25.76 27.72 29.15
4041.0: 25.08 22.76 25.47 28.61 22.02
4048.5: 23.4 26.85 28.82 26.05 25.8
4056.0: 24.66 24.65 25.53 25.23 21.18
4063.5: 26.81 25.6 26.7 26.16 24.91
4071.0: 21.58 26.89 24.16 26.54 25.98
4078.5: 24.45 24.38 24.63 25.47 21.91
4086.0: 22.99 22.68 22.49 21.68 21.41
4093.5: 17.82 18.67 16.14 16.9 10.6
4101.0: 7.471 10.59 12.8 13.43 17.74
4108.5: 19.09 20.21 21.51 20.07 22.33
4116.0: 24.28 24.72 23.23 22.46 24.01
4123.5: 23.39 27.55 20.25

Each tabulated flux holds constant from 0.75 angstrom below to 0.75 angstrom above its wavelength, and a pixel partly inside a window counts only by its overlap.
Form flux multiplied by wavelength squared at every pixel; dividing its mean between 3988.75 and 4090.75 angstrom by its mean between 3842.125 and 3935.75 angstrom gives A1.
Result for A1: 1.2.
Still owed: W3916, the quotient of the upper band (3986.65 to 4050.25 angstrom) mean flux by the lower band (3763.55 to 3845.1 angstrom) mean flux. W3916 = 1.36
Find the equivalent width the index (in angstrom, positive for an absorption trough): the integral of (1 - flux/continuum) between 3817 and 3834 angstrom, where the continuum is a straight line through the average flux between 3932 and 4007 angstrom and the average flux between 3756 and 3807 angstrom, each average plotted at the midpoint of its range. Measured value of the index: -1.6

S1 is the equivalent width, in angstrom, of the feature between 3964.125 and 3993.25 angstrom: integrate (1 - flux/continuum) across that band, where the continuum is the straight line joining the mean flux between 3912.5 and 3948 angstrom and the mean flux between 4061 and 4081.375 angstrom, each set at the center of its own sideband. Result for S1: 6.9 angstrom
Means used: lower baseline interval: 23.4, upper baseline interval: 25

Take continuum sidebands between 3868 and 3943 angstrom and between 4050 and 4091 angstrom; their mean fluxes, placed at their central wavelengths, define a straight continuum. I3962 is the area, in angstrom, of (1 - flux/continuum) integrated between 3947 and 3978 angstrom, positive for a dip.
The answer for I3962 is 5.78 angstrom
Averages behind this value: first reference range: 21.5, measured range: 18.4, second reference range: 24.8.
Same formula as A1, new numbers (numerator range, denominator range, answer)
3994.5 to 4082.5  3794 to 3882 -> 1.35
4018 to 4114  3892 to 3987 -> 1.15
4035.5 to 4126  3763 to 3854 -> 1.38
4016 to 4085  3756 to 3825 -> 1.50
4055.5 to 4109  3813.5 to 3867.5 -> 1.16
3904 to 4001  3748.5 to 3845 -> 1.29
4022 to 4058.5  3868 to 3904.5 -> 1.37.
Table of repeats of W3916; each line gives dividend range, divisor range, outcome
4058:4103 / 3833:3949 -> 1.03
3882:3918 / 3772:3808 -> 1.08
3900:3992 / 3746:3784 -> 1.27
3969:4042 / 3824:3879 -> 1.11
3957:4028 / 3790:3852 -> 1.16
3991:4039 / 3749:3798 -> 1.45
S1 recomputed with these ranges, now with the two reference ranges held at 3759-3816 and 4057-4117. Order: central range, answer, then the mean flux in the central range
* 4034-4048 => -3.0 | 25.4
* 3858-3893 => -3.3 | 21.1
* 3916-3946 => -4.8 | 23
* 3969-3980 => 2.7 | 15.2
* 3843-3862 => -3.3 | 22.4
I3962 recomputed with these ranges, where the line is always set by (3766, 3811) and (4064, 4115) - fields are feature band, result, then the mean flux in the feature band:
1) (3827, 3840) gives 2.3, 15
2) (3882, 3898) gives 3.1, 15.2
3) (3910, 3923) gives -3.7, 24.5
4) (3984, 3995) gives -1.8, 23.1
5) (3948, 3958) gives -1.9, 23.1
